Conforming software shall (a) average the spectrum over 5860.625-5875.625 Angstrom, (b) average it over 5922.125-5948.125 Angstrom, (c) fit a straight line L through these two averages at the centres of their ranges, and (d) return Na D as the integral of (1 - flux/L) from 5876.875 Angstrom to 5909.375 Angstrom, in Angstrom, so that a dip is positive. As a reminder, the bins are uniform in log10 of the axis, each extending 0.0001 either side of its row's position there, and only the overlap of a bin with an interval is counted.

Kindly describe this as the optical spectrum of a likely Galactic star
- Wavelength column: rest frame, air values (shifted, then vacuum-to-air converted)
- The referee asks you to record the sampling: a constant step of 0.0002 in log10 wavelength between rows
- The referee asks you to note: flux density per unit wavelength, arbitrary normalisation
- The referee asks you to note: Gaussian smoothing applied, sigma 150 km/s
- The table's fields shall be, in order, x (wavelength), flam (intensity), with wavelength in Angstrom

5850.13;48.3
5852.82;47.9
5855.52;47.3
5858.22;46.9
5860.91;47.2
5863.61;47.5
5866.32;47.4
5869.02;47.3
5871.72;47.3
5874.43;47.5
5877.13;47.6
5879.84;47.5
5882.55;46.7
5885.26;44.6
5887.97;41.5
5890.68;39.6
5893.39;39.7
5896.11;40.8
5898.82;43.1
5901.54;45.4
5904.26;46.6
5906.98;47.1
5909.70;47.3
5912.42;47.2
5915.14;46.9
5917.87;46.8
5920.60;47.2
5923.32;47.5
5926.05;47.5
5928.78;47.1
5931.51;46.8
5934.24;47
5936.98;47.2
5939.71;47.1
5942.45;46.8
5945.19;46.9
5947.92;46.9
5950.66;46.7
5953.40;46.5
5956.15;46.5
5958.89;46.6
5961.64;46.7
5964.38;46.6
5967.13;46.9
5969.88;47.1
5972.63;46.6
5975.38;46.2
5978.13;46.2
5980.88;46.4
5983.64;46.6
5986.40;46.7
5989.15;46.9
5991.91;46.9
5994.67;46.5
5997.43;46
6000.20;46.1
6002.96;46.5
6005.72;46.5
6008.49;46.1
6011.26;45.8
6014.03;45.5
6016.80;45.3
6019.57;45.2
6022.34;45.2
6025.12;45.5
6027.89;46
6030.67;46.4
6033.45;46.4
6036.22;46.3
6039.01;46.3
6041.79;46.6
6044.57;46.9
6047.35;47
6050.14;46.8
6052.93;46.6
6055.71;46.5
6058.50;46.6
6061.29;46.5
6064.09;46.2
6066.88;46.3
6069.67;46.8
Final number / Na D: 2.12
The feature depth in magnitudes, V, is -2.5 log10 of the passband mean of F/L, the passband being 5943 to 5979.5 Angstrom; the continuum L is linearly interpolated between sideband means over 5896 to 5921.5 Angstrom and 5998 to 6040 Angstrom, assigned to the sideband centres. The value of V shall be -0.02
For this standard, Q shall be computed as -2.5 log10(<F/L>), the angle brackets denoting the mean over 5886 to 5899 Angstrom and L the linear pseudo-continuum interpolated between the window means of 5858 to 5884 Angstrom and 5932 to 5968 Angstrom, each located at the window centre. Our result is 0.15 mag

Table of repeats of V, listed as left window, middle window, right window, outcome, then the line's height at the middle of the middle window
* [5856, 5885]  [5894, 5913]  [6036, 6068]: 0.047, 47.1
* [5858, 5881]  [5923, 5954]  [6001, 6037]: -0.007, 46.7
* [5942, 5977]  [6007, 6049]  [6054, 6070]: 0.012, 46.6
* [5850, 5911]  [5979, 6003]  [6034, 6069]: -0.006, 46.3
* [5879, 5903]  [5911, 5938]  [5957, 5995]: -0.062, 44.5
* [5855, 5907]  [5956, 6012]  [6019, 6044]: -0.016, 45.8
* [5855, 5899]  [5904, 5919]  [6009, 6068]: -0.036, 45.5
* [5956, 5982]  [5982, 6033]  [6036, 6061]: 0.012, 46.6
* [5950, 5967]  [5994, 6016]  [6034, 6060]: 0.013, 46.6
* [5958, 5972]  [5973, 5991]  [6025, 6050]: 0.004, 46.7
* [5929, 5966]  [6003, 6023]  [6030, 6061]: 0.022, 46.7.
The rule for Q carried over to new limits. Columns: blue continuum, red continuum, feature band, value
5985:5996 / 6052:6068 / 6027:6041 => 0.01 mag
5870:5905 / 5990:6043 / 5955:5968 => -0.03 mag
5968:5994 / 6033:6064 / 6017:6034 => 0.02 mag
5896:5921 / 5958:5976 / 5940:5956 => -0.01 mag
